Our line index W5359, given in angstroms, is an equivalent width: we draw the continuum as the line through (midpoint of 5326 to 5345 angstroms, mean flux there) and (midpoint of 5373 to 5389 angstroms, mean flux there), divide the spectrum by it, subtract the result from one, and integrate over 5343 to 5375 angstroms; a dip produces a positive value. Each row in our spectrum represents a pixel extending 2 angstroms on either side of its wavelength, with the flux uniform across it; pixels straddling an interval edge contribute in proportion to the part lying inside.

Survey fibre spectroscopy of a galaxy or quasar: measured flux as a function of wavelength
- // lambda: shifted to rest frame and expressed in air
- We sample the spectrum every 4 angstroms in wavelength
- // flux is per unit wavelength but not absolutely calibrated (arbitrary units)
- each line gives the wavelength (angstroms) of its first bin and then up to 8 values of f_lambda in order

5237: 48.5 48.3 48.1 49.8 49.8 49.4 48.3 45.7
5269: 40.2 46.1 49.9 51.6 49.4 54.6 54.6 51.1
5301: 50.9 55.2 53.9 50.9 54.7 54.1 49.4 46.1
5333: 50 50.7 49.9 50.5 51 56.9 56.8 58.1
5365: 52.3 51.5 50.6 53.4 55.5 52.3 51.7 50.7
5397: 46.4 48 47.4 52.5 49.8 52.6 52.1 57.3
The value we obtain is -1.4 angstroms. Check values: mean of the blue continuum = 49.3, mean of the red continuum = 53.1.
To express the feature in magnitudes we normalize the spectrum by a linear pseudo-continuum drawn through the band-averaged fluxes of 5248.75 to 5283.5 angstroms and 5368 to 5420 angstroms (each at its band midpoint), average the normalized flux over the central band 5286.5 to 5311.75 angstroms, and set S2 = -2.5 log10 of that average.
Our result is -0.099 mag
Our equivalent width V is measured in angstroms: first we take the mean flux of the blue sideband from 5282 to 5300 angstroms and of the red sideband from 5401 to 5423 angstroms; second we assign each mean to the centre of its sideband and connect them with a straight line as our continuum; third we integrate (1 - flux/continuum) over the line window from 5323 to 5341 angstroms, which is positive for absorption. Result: 0.90 angstroms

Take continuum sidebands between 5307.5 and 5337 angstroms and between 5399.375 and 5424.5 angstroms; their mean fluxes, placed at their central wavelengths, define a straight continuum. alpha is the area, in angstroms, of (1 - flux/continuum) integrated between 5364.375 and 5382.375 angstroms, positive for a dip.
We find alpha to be -0.56 angstroms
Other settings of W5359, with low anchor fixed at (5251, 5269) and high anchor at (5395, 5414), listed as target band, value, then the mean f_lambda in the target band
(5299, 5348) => -3.42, 51.4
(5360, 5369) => -1.05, 54.1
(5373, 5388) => -1.43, 53.2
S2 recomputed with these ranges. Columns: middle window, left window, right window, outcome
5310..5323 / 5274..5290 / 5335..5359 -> -0.031 mag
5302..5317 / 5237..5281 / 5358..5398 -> -0.075 mag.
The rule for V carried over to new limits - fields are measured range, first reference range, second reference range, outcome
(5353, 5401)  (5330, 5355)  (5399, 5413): -2.3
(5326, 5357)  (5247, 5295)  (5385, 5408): -1.2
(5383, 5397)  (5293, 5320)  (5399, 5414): -0.2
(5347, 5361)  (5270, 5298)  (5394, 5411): -1.7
